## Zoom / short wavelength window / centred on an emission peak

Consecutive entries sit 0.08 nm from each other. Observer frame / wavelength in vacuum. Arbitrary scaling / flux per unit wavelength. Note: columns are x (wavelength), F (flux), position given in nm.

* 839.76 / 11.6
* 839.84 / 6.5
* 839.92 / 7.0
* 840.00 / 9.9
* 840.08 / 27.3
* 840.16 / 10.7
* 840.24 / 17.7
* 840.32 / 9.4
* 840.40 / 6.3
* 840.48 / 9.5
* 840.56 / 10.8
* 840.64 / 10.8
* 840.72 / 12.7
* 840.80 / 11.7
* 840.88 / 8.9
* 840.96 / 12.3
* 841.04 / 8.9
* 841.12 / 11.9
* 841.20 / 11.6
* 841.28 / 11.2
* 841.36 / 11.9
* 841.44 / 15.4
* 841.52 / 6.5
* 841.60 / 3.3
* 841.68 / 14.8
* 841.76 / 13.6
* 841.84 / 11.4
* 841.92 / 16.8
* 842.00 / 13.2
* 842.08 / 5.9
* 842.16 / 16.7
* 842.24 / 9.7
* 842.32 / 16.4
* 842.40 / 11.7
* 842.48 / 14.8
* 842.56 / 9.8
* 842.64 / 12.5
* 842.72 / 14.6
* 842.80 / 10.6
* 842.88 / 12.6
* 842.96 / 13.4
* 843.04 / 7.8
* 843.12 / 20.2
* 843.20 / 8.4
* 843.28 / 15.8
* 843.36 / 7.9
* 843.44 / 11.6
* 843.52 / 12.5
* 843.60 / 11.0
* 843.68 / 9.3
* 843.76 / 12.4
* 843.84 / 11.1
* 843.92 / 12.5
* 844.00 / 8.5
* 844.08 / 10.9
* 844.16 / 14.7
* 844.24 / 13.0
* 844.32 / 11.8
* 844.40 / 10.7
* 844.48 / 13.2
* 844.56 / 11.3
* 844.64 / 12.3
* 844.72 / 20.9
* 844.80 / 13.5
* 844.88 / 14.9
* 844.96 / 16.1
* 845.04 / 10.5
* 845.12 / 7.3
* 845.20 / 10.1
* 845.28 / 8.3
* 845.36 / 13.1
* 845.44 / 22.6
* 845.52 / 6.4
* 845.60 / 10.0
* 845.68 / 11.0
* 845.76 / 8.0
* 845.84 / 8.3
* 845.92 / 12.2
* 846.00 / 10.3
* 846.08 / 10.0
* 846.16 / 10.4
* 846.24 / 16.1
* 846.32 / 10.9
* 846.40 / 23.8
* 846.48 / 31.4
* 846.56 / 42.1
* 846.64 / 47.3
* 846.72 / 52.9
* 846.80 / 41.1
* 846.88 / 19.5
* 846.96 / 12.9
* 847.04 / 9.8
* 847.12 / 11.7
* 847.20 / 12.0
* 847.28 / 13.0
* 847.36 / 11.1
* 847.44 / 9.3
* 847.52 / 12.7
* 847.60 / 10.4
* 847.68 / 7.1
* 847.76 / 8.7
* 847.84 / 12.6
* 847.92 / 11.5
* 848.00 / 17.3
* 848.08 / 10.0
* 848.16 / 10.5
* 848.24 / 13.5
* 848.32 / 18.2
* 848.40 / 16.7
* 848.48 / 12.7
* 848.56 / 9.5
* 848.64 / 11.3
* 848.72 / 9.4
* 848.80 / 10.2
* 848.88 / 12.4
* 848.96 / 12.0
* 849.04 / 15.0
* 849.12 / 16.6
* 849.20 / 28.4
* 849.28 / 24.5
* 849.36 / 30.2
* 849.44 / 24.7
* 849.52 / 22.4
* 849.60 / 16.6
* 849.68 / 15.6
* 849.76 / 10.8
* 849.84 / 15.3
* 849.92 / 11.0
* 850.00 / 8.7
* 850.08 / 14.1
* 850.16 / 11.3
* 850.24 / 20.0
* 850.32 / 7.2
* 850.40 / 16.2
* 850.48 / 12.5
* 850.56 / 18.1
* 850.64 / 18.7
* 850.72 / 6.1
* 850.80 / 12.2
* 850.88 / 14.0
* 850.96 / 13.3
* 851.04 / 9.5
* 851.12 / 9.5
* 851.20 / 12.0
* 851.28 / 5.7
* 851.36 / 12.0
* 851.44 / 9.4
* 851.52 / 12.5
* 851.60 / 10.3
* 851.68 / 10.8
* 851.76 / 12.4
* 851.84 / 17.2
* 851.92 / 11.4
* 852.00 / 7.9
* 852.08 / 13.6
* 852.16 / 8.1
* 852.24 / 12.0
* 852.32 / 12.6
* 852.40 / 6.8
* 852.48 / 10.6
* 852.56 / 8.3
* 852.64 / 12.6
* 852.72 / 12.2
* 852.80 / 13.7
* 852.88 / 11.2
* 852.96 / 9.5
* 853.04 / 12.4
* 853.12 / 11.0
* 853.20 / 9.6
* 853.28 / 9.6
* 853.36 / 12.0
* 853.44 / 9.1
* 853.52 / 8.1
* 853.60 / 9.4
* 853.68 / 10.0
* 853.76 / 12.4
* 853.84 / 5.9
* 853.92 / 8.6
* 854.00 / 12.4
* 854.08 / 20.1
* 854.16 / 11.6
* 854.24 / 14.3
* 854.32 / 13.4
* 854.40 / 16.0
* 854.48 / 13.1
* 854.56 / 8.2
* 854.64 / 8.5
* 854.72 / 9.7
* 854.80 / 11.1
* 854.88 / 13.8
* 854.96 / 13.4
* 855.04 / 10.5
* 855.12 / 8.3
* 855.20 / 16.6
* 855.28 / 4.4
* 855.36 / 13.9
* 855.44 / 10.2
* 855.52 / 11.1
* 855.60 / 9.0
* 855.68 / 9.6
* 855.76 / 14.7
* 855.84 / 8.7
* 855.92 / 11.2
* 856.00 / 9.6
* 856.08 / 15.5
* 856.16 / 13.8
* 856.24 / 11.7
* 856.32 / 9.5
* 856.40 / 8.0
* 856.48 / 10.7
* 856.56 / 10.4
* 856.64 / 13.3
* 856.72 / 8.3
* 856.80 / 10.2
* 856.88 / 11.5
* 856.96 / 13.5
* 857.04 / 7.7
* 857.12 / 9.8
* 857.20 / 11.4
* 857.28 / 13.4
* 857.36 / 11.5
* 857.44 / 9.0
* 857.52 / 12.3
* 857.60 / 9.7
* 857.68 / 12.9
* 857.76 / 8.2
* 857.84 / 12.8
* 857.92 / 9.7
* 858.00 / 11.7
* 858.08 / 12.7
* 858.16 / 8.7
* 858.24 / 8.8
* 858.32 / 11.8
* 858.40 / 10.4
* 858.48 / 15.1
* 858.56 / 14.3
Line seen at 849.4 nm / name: [N II]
